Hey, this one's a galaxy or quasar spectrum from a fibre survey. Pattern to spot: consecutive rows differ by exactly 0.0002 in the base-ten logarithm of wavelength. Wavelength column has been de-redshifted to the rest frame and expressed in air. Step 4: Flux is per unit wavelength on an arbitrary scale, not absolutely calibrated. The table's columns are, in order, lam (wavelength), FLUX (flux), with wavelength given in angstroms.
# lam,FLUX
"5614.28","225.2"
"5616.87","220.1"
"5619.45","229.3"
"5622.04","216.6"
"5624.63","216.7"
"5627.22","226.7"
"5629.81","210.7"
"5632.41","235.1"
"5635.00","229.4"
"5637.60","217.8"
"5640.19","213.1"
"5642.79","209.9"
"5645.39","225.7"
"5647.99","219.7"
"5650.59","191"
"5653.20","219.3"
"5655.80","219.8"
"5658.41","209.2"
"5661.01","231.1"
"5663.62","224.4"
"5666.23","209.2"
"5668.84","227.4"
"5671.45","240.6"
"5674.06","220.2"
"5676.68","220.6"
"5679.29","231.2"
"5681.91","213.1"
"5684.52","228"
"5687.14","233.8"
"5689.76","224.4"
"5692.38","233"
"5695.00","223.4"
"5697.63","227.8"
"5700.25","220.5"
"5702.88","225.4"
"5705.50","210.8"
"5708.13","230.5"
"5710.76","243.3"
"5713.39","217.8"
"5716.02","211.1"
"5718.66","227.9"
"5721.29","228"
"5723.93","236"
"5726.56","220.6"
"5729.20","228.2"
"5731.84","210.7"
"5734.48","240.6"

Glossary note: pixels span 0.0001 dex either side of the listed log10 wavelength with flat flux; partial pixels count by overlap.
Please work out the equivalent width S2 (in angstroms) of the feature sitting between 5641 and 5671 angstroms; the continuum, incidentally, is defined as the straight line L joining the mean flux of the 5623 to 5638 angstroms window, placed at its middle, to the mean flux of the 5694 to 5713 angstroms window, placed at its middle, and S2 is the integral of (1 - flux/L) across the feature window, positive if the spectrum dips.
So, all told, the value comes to 0.8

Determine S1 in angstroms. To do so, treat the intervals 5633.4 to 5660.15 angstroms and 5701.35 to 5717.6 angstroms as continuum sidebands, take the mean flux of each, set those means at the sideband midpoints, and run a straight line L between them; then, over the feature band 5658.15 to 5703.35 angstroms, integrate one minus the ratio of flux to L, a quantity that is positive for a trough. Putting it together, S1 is -1.1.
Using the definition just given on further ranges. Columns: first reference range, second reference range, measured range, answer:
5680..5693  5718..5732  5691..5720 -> 0.22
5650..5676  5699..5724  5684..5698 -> -0.37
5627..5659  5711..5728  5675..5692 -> -0.32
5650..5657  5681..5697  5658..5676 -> -0.54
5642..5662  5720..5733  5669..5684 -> -0.47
